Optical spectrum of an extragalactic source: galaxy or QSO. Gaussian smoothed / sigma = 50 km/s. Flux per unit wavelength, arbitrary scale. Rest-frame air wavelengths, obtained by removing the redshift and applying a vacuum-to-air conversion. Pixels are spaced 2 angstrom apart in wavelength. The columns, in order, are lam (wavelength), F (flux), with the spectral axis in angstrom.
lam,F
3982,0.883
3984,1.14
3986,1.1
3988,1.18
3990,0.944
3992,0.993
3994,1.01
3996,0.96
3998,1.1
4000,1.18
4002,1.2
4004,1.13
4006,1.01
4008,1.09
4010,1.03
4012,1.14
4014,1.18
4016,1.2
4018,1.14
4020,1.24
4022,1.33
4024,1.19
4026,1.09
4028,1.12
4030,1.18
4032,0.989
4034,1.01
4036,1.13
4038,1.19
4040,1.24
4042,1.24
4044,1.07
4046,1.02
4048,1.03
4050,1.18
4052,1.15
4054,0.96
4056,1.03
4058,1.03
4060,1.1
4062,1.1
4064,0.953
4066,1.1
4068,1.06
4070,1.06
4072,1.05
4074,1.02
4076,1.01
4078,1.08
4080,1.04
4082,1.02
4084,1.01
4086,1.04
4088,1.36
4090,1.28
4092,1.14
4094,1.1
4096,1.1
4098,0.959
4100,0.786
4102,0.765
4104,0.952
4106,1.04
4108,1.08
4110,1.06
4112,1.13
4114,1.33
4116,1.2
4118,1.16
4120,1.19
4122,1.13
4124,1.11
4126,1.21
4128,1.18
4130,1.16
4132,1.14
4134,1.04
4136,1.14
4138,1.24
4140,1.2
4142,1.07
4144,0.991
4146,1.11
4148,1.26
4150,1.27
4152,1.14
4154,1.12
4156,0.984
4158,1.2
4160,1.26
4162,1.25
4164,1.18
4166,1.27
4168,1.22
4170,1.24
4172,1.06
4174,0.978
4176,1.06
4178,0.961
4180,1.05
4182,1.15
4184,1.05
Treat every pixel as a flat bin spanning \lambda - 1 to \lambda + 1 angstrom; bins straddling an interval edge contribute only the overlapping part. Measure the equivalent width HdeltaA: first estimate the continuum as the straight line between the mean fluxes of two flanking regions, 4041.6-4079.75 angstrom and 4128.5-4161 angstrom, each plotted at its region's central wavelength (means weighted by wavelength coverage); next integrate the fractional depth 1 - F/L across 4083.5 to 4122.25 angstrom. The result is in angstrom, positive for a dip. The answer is 0.5 angstrom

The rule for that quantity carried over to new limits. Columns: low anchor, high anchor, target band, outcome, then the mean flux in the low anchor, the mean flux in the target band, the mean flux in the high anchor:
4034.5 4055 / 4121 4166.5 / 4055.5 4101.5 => 2.95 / 1.12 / 1.06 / 1.16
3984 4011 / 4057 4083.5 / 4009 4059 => -3.00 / 1.07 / 1.12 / 1.05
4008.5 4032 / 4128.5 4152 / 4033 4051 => 0.51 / 1.16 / 1.12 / 1.15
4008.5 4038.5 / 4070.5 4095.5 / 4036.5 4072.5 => 0.97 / 1.14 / 1.09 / 1.1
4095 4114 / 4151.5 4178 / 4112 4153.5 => -3.64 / 1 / 1.16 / 1.14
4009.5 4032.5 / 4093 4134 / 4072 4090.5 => 0.40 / 1.16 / 1.09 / 1.09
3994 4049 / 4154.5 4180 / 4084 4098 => -0.17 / 1.12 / 1.14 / 1.13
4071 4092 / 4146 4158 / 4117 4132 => -0.40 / 1.09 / 1.16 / 1.15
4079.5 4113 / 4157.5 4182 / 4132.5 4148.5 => -0.31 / 1.05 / 1.13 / 1.14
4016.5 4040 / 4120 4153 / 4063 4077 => 1.40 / 1.15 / 1.04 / 1.15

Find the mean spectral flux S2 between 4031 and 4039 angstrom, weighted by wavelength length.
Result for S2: 1.08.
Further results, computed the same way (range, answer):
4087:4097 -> 1.2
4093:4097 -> 1.1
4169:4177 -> 1.08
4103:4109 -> 1.02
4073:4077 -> 1.02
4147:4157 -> 1.15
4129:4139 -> 1.14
